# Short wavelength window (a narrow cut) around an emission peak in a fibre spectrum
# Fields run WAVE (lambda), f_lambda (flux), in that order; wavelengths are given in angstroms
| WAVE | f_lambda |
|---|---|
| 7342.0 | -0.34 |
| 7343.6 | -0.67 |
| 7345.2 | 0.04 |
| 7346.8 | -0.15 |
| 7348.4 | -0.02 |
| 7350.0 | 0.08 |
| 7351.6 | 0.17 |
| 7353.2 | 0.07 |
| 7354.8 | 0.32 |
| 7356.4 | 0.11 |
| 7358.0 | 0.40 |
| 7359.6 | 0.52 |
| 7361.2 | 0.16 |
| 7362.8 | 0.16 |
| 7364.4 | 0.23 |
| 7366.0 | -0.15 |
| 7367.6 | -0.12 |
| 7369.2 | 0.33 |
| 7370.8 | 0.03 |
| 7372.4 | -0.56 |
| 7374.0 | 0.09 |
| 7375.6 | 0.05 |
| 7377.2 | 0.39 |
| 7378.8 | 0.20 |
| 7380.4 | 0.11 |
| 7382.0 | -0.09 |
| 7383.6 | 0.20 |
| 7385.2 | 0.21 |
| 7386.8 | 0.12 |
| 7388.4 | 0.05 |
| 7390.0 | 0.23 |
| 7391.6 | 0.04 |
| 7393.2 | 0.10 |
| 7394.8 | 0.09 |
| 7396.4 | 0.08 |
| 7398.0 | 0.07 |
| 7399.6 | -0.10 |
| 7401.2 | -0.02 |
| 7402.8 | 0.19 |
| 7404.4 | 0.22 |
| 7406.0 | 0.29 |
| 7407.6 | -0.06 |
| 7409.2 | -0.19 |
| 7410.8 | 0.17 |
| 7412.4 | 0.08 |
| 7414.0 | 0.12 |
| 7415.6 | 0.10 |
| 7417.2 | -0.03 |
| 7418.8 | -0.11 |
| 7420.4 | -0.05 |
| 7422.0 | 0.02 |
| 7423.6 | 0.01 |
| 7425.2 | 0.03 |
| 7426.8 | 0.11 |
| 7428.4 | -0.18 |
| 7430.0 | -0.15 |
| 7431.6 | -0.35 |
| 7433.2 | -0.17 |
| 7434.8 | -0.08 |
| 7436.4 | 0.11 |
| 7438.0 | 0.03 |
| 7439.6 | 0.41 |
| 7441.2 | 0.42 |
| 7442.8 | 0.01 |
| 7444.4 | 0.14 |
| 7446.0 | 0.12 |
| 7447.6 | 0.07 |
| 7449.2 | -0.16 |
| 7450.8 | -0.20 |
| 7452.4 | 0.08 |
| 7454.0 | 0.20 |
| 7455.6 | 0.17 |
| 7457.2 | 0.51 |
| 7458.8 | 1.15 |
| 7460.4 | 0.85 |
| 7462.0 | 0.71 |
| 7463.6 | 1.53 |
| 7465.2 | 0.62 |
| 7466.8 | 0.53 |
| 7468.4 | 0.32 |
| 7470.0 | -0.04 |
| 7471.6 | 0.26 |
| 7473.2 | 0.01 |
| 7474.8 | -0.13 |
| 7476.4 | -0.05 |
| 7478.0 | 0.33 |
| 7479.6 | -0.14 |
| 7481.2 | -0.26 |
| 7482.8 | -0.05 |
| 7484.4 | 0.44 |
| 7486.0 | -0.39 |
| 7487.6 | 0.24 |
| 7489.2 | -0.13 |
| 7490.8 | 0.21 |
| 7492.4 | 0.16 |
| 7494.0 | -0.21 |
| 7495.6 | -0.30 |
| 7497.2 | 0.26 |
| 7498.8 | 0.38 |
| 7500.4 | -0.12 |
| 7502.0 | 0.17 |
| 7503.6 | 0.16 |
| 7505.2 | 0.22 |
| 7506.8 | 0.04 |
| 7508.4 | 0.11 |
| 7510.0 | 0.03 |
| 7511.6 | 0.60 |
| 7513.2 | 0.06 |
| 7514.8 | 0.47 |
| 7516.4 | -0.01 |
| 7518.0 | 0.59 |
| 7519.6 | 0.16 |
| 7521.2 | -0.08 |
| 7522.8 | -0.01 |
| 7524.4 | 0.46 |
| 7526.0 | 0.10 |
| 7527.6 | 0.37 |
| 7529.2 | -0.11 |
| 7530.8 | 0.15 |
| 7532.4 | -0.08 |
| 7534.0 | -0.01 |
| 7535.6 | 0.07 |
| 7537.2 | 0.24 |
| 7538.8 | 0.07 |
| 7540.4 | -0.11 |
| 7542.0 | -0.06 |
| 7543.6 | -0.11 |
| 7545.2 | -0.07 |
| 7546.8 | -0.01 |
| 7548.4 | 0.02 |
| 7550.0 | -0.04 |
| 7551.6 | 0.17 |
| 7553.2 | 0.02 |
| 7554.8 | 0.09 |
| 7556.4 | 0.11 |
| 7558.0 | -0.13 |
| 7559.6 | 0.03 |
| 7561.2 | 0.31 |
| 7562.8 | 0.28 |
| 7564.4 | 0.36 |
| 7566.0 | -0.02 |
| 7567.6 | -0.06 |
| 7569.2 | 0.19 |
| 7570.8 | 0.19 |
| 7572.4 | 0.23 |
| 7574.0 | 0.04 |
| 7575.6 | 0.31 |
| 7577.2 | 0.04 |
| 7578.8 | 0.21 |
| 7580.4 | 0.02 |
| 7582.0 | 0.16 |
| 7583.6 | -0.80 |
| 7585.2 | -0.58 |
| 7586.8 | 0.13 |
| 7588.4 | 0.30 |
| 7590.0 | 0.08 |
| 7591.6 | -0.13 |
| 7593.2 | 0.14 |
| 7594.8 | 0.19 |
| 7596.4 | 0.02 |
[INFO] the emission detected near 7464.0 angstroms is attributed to [O II] 3727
